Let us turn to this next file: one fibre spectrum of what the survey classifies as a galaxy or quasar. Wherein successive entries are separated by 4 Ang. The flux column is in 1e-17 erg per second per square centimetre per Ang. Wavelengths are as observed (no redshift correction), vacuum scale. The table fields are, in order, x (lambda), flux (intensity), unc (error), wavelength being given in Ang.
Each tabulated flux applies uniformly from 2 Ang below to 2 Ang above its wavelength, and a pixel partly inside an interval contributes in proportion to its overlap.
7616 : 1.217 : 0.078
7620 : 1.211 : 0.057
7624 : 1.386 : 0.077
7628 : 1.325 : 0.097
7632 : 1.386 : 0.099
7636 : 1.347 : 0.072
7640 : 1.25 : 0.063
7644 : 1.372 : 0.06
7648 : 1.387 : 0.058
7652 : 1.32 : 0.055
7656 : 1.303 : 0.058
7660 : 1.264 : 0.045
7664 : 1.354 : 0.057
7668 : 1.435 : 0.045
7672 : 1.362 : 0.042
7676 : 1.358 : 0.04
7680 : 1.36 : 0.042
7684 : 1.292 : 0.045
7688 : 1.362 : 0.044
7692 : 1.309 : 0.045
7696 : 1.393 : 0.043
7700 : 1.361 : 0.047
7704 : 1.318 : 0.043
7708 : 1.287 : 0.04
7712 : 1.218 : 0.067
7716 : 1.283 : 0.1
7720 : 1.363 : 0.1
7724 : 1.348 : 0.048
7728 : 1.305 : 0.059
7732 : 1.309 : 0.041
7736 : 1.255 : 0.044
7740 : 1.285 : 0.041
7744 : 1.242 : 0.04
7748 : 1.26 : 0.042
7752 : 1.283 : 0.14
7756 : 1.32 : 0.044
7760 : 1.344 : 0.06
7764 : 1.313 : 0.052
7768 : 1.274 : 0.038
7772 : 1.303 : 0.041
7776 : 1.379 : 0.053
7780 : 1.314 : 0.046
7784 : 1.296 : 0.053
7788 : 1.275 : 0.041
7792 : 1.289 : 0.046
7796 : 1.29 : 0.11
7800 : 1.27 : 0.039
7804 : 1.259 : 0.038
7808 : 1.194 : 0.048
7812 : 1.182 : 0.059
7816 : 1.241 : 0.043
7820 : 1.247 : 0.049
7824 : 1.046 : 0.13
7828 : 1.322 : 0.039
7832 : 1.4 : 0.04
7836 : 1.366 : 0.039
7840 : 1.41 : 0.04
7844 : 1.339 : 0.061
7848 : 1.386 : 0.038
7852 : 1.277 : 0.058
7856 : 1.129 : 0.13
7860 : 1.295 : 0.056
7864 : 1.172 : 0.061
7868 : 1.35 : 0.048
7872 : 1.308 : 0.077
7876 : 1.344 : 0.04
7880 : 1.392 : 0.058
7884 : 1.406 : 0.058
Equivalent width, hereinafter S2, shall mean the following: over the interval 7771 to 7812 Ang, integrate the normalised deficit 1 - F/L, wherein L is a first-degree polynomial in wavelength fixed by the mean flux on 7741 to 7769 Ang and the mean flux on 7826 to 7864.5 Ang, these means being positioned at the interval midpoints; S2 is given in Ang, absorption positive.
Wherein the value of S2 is 0.61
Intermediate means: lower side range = 1.29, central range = 1.28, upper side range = 1.31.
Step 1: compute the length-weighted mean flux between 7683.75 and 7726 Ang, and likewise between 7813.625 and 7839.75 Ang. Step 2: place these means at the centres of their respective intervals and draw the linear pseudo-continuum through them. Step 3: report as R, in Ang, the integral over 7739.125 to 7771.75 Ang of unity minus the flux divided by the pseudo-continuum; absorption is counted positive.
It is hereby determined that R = 0.33 Ang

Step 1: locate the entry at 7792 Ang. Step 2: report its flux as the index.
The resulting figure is 1.289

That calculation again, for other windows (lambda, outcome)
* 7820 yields 1.247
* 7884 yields 1.406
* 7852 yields 1.277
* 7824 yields 1.046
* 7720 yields 1.363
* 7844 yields 1.339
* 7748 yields 1.26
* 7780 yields 1.314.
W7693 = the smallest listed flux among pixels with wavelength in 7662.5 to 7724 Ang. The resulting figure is 1.218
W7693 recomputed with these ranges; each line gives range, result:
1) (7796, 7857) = 1.046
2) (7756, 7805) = 1.259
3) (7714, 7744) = 1.242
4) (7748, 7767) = 1.26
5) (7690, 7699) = 1.309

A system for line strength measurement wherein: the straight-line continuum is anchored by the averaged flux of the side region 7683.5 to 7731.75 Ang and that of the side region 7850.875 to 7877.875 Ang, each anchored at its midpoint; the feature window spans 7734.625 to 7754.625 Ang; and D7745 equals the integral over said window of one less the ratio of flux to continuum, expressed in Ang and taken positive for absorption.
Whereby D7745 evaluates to 0.6 Ang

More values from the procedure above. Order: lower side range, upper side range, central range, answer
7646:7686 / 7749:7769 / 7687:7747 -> 0.7 Ang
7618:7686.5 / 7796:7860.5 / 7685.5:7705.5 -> -0.4 Ang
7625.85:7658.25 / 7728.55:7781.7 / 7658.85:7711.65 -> -0.7 Ang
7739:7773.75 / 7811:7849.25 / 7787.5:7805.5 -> 0.2 Ang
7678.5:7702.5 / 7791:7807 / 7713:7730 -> 0.1 Ang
